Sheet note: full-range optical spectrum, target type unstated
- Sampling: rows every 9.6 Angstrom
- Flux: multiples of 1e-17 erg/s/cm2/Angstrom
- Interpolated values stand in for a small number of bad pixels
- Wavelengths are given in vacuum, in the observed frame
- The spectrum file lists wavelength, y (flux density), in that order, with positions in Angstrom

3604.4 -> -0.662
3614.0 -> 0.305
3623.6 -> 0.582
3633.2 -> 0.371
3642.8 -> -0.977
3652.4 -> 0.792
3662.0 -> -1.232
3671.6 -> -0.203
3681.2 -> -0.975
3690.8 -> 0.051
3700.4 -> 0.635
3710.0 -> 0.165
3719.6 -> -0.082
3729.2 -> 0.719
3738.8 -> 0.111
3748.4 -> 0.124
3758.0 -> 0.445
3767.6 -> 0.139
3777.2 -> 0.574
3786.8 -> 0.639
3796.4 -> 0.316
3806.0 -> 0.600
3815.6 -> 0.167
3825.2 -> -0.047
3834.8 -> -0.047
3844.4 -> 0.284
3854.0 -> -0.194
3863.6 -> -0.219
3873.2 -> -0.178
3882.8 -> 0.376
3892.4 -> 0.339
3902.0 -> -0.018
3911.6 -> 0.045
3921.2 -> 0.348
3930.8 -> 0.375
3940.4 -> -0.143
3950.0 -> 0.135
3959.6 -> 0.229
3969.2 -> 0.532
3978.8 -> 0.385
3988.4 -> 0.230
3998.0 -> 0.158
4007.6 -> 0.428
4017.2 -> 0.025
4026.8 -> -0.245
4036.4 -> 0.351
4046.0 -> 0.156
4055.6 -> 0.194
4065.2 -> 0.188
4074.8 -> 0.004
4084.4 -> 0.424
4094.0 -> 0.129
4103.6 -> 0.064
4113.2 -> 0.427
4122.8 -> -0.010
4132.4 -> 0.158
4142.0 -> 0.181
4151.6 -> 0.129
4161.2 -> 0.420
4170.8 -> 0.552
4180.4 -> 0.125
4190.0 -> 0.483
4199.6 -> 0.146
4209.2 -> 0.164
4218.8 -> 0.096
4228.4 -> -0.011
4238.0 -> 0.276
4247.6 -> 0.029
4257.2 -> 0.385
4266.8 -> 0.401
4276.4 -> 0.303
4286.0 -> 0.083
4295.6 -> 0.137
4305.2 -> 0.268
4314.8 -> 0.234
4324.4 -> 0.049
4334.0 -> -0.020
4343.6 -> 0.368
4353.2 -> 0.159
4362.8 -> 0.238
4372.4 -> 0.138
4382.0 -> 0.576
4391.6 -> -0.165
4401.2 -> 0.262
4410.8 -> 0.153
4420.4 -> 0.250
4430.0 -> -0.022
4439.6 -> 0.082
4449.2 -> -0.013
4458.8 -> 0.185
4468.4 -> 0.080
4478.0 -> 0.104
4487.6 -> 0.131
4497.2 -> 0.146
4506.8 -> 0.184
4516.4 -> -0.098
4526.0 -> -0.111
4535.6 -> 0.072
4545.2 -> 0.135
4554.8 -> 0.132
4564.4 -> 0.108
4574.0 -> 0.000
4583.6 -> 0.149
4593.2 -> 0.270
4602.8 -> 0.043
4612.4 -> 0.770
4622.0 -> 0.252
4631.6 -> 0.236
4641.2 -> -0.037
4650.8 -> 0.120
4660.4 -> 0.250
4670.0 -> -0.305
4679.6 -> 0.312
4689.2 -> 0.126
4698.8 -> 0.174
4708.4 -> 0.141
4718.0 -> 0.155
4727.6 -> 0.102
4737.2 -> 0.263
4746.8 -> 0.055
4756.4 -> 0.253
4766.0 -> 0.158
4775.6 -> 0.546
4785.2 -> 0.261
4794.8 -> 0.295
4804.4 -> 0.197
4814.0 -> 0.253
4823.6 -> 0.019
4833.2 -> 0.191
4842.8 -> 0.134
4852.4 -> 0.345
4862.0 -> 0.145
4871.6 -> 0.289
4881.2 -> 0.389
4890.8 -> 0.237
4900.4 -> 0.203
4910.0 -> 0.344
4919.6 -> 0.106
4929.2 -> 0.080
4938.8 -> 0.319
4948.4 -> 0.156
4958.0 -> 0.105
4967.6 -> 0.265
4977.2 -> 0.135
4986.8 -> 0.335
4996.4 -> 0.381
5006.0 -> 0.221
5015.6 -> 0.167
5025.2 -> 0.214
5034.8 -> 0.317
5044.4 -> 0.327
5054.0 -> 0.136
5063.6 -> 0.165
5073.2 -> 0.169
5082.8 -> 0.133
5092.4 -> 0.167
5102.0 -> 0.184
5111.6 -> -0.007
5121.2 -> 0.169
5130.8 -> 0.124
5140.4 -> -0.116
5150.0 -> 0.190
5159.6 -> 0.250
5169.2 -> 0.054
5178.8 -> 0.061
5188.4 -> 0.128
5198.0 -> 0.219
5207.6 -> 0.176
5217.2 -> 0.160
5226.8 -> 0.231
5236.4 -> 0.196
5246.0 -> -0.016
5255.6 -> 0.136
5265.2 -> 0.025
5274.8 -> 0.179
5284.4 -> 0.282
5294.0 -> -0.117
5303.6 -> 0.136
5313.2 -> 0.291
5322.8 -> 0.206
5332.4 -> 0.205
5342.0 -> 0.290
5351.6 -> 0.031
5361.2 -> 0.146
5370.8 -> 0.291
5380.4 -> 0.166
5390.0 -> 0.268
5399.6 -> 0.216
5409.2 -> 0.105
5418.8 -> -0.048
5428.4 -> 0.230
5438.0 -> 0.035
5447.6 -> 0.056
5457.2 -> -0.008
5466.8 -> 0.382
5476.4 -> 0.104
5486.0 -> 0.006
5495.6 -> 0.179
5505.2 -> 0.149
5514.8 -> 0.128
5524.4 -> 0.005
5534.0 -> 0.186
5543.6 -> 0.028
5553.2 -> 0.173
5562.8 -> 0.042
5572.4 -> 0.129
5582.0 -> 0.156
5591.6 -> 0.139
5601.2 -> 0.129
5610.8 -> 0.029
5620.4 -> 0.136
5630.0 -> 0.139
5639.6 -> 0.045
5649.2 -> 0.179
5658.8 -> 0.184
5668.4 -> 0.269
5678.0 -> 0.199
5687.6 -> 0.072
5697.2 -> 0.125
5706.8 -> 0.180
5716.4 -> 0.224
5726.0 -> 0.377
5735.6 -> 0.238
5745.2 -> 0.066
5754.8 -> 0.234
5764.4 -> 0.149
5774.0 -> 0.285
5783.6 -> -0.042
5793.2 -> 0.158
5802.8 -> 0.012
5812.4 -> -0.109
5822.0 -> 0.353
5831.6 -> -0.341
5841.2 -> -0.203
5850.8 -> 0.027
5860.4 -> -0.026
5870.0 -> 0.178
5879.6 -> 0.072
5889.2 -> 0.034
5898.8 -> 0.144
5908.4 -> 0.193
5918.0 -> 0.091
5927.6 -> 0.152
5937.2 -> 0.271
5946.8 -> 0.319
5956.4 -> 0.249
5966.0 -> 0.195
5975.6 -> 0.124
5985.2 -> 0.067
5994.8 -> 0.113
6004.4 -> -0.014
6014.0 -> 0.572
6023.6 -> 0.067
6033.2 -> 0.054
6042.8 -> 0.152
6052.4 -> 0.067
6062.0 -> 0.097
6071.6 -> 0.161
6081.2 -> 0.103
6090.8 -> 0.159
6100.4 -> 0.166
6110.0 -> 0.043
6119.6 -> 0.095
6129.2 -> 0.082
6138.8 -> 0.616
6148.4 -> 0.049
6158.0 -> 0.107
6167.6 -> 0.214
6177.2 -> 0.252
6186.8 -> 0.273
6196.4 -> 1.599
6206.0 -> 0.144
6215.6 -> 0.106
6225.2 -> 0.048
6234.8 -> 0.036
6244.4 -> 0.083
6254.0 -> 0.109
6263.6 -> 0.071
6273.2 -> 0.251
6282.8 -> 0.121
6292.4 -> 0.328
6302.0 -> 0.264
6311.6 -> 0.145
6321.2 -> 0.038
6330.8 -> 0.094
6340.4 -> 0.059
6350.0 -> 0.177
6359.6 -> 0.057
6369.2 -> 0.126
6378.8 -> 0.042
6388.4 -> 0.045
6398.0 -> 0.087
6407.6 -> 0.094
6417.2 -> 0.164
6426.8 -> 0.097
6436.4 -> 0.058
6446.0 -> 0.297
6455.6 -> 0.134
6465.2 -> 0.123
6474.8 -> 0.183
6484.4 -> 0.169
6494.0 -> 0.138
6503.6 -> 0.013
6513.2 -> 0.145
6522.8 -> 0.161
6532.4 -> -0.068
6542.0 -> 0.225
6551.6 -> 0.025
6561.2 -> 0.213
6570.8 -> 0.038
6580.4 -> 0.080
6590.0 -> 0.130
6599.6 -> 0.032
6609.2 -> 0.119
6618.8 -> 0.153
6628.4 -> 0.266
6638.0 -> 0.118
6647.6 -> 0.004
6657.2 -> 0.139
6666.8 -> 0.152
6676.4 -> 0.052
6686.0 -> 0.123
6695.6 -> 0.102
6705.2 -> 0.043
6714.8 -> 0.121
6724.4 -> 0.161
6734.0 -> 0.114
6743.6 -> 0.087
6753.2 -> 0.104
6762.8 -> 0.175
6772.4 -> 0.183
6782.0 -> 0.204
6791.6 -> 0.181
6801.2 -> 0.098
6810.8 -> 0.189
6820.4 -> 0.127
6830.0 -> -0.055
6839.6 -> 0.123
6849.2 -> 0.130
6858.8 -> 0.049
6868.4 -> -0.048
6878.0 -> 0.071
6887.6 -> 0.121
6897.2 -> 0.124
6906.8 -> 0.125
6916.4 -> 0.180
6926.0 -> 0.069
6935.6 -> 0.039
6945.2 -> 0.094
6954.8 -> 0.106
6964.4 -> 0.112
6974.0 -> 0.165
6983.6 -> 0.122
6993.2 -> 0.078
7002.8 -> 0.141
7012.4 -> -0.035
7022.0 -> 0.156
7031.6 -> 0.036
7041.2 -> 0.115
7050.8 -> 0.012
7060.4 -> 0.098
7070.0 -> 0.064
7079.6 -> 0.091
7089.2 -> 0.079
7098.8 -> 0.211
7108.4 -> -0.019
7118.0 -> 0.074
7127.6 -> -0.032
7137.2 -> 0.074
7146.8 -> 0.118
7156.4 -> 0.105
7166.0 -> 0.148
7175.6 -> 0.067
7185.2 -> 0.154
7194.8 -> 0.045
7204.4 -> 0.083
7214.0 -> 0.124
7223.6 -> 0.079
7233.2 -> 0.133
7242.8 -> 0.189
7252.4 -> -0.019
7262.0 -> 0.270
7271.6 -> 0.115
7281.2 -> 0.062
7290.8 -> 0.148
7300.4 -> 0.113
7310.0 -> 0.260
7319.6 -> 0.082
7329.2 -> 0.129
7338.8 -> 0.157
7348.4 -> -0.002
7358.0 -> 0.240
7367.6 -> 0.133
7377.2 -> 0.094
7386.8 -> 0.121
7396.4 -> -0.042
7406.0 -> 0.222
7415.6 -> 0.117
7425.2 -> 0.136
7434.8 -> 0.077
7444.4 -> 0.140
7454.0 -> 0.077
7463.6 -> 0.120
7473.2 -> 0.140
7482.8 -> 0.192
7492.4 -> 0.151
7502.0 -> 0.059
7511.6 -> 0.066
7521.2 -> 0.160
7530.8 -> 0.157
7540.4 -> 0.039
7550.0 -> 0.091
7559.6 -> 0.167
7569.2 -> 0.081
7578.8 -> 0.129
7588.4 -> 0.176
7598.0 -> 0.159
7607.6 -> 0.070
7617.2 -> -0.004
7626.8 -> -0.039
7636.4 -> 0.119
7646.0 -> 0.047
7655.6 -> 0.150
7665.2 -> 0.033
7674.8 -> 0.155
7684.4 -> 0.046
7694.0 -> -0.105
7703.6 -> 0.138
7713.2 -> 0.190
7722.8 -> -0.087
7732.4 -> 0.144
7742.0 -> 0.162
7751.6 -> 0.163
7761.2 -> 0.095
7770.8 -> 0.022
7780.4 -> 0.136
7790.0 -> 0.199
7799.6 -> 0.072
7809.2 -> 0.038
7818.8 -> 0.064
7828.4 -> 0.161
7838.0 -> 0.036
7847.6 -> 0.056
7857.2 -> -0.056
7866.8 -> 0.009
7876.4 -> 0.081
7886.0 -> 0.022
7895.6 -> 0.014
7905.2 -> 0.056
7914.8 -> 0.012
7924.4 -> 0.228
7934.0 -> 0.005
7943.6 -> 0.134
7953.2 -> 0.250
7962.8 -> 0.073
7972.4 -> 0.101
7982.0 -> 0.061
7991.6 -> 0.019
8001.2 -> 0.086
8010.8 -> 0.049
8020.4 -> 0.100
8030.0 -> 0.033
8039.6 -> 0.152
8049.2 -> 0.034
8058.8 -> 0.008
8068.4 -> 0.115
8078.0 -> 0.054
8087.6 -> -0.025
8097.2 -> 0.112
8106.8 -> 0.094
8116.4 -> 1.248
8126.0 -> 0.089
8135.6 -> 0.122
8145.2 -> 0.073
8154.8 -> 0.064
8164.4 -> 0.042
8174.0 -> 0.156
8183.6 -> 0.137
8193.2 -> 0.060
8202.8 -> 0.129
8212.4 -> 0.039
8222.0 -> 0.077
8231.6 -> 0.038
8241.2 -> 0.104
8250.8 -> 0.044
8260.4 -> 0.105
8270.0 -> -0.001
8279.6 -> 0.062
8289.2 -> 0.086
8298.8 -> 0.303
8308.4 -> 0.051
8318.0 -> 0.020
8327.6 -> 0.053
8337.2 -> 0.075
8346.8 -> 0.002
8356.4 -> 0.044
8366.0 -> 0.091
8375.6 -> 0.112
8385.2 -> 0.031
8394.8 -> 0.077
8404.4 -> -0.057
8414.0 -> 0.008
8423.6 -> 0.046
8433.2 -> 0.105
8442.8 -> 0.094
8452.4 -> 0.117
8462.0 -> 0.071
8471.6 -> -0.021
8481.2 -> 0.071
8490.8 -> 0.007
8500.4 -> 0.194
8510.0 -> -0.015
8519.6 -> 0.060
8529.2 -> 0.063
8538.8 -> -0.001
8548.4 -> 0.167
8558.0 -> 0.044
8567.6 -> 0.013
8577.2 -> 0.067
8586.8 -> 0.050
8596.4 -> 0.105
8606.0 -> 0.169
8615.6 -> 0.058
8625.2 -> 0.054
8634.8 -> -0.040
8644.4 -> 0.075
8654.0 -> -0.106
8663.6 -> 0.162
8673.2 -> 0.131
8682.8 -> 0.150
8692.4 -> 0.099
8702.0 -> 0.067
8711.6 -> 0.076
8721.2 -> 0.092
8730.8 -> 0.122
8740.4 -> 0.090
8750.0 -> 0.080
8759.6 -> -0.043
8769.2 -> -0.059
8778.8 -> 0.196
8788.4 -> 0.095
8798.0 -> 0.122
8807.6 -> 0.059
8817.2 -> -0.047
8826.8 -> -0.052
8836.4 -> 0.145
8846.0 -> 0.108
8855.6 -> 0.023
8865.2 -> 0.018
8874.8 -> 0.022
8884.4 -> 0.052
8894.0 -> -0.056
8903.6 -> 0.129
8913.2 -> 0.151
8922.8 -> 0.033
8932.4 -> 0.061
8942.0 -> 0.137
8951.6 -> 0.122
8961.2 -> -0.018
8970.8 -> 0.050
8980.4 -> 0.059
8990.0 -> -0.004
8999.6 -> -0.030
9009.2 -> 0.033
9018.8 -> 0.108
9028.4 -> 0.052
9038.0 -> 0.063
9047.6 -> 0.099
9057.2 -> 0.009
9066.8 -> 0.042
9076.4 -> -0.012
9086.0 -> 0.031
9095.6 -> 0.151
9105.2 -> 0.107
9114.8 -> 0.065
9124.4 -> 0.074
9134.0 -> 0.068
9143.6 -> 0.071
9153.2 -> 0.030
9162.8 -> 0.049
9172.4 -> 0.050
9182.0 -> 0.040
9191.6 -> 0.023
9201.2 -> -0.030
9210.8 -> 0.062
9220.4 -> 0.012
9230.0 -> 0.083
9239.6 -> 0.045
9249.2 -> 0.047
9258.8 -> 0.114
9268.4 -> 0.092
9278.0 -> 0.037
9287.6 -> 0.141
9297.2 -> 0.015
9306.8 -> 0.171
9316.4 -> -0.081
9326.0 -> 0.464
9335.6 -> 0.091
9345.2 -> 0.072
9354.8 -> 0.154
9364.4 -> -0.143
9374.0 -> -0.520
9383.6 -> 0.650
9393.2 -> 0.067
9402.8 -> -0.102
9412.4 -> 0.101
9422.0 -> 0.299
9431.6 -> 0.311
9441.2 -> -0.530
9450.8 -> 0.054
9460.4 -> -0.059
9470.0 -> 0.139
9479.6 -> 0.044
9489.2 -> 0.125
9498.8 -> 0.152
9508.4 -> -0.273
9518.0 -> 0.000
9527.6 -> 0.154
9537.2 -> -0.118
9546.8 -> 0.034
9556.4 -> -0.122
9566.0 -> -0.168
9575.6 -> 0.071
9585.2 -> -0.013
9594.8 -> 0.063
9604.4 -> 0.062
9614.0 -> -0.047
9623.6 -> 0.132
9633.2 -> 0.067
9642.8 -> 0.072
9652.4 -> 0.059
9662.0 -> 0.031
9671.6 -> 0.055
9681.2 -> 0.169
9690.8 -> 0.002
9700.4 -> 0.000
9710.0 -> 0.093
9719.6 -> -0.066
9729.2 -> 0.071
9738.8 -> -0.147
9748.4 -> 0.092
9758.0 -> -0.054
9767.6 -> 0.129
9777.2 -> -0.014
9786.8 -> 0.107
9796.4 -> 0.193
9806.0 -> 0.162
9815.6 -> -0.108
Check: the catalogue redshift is 0.237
